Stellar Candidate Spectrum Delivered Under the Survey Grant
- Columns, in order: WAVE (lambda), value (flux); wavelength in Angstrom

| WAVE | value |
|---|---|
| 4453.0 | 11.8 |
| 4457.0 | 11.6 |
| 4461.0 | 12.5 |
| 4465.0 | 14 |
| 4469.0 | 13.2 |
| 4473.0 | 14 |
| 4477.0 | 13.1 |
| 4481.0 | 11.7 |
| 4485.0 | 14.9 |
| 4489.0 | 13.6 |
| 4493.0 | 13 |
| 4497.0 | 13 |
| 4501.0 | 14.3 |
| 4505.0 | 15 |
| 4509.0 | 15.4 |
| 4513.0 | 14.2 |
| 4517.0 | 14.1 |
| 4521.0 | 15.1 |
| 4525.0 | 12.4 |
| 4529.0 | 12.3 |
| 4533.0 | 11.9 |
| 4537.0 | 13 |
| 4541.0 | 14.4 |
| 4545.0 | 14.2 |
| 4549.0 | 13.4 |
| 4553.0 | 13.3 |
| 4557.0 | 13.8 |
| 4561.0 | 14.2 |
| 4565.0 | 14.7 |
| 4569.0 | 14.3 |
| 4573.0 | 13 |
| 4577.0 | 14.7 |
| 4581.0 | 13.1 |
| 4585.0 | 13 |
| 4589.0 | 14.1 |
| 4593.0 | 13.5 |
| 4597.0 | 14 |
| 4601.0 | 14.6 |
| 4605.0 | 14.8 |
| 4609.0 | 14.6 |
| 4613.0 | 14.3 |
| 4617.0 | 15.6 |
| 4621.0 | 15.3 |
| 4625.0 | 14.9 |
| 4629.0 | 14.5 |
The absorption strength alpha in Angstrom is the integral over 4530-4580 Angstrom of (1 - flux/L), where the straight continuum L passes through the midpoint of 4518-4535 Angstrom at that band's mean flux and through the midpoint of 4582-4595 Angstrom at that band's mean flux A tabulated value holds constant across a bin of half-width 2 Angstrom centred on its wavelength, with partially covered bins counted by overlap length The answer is -1.78 Angstrom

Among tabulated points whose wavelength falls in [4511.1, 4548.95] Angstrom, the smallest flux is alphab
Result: 11.9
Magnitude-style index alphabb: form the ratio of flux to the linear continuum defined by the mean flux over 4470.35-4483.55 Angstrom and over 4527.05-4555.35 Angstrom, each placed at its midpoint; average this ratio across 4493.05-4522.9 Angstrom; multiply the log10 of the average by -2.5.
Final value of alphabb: -0.10 mag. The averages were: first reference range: 13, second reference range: 13.2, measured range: 14.3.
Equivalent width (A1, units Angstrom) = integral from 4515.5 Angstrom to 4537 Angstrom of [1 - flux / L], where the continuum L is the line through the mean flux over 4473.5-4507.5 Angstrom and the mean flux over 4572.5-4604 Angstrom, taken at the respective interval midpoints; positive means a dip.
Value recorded 0.9 Angstrom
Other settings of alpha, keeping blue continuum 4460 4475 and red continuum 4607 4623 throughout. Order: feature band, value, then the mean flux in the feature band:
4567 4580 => 0.54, 13.9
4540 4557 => 0.60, 13.8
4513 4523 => -0.38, 14.5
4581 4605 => 1.43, 13.9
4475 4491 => 0.37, 13.3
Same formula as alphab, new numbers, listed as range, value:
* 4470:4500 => 11.7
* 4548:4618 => 13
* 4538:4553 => 13.3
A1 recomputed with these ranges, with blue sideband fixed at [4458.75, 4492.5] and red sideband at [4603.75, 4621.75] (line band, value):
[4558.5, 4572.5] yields 0.13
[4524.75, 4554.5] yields 1.95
